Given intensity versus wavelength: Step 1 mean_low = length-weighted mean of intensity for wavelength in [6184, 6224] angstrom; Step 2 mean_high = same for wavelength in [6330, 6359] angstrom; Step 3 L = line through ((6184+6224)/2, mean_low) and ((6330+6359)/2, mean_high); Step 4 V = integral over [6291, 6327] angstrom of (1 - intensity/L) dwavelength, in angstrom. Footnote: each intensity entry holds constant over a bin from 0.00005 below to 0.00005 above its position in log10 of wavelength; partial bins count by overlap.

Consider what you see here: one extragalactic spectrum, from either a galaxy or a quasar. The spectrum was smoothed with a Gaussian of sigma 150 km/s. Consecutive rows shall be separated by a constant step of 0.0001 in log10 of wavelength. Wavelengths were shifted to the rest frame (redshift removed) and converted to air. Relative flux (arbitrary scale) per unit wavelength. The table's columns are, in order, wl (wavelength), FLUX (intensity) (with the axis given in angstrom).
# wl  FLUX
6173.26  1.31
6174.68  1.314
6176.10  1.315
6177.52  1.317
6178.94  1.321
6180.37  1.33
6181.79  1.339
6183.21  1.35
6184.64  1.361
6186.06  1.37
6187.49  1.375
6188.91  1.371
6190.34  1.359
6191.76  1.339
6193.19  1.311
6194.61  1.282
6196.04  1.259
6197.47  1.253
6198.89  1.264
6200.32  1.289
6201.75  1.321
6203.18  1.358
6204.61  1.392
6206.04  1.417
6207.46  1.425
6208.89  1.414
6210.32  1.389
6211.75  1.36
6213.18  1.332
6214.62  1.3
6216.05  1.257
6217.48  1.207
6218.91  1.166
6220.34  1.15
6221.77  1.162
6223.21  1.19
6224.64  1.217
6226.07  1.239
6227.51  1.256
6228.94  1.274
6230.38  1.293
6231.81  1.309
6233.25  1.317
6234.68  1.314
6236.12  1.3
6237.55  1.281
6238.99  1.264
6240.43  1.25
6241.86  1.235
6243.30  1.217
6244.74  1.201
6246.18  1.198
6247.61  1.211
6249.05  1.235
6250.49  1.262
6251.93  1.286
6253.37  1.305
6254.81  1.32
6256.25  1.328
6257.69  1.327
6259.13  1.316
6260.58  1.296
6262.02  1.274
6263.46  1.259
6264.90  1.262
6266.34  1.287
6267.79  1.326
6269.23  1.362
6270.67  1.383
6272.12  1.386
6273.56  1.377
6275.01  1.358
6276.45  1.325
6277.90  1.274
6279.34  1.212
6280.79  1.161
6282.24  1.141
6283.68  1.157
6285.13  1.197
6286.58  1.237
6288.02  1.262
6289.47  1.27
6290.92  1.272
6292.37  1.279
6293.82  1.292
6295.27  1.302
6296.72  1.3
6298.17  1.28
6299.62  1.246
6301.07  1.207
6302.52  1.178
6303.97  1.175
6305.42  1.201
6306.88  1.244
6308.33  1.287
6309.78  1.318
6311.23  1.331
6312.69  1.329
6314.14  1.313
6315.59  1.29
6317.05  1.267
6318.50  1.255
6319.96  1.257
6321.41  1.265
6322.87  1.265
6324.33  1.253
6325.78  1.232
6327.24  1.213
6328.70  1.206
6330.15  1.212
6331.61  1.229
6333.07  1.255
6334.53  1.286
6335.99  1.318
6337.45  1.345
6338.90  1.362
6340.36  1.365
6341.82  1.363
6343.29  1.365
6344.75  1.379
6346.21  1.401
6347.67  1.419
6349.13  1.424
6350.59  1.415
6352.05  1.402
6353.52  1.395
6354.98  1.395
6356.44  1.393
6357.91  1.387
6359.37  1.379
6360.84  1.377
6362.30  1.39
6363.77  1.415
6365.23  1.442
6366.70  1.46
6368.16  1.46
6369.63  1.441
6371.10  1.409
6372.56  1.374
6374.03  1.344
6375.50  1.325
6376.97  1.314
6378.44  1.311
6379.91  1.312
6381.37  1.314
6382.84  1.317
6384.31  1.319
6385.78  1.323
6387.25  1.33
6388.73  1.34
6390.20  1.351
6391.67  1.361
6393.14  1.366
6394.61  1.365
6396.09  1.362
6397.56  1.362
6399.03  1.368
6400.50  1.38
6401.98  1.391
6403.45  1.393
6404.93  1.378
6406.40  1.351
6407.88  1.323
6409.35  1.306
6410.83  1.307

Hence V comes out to 2.2 angstrom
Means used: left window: 1.31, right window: 1.36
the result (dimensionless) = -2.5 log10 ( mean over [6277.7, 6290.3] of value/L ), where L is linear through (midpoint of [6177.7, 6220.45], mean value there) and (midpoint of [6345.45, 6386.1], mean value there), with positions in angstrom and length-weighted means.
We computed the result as 0.121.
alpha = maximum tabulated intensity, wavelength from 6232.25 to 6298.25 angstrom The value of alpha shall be 1.386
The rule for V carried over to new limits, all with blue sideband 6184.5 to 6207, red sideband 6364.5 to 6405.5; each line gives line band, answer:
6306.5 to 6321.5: 0.7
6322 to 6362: 0.7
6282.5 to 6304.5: 1.8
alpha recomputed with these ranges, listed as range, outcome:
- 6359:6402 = 1.46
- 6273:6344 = 1.377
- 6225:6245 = 1.317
